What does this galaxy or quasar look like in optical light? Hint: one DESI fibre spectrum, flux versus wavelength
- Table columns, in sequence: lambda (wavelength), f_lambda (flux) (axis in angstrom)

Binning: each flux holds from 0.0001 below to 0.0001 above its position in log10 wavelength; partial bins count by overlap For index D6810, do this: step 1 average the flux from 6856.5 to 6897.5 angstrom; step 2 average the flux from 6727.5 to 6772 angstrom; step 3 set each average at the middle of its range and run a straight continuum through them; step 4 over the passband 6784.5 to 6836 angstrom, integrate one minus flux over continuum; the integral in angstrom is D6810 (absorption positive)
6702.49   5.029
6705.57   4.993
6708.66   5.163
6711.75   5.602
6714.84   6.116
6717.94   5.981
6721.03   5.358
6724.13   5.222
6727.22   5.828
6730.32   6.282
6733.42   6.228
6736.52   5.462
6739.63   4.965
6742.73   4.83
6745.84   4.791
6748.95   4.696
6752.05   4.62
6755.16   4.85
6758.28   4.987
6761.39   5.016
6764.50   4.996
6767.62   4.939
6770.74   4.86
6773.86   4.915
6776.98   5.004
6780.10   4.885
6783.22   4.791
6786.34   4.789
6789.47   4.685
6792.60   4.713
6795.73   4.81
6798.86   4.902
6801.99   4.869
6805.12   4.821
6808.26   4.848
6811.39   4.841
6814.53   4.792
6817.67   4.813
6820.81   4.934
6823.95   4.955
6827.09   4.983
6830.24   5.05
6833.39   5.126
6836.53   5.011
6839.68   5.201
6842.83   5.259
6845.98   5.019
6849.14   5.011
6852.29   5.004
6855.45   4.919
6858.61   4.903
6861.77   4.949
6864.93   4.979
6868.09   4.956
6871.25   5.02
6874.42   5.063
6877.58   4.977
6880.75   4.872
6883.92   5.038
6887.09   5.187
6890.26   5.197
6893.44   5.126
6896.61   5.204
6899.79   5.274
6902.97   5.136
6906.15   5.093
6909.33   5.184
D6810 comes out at 2.1 angstrom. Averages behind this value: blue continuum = 5.13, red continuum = 5.03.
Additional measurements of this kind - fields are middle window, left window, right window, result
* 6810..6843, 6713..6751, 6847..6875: 0.77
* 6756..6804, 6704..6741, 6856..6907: 4.70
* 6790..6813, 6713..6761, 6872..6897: 1.77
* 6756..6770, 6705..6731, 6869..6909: 1.30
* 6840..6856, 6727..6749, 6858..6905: 0.25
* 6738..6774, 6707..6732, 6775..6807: 2.58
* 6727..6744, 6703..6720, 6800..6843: -0.58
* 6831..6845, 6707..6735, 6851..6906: 0.24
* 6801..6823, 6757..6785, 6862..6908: 0.60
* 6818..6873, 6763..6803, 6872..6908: -0.12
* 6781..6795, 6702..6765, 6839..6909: 1.21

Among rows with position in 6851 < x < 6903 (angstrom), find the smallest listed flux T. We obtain 4.872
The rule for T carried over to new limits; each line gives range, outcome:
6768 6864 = 4.685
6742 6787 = 4.62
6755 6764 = 4.85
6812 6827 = 4.792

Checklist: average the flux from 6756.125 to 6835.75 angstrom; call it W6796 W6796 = 4.89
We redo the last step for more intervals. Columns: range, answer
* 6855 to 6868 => 4.94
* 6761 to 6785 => 4.92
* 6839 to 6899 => 5.05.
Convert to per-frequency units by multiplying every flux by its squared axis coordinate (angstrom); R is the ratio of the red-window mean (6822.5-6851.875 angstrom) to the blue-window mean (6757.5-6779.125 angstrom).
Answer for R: 1.0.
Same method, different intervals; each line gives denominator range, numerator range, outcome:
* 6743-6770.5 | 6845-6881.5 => 1.06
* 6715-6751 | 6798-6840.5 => 0.93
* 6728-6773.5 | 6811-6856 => 1.00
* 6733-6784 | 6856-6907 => 1.06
